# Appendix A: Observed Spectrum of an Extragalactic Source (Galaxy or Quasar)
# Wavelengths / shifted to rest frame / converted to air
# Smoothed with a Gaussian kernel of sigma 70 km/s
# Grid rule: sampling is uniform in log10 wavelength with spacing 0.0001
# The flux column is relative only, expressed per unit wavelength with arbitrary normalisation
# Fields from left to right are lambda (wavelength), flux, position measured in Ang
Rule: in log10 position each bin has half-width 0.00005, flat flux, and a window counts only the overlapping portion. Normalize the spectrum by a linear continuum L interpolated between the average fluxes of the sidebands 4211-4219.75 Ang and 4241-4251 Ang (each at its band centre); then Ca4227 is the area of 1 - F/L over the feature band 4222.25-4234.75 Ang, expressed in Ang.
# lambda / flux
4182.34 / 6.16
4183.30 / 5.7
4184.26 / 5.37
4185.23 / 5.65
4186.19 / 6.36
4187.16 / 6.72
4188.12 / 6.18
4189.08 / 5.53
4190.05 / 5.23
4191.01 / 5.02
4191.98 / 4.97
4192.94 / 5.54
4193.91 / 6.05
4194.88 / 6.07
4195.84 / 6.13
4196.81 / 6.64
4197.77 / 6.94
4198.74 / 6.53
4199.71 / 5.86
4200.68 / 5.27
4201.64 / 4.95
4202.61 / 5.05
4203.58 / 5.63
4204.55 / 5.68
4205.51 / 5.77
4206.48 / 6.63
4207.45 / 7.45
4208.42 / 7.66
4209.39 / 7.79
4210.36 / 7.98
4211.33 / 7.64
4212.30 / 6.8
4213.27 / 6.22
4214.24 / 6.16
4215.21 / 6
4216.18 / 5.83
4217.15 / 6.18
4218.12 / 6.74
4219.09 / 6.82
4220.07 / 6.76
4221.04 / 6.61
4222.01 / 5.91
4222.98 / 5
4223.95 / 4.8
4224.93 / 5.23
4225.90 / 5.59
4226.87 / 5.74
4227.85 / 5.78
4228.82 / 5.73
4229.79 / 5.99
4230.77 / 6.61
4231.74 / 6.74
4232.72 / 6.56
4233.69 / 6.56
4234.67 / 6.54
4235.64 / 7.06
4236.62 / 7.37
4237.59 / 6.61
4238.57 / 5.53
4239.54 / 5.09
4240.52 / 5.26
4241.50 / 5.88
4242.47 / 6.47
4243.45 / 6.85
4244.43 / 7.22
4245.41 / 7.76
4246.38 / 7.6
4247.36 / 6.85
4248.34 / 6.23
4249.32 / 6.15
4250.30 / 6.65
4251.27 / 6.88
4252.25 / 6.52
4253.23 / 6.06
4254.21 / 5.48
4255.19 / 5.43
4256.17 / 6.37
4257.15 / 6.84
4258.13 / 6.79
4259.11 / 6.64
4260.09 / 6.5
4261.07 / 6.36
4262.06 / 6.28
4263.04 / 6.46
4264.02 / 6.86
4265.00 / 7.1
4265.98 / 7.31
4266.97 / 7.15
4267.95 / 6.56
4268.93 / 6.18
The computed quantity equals 1.34 Ang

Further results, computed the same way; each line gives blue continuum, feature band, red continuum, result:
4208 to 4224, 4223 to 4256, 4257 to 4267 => 2.0 Ang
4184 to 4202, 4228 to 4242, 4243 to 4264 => 0.2 Ang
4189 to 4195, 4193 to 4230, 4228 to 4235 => -2.0 Ang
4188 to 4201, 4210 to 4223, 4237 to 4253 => -0.8 Ang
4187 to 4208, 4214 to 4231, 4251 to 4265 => 0.4 Ang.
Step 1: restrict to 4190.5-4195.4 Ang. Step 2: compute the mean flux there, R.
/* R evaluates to 5.54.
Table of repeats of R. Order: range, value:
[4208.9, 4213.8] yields 7.27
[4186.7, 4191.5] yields 5.73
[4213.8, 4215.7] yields 6.08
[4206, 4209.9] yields 7.38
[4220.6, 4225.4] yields 5.5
